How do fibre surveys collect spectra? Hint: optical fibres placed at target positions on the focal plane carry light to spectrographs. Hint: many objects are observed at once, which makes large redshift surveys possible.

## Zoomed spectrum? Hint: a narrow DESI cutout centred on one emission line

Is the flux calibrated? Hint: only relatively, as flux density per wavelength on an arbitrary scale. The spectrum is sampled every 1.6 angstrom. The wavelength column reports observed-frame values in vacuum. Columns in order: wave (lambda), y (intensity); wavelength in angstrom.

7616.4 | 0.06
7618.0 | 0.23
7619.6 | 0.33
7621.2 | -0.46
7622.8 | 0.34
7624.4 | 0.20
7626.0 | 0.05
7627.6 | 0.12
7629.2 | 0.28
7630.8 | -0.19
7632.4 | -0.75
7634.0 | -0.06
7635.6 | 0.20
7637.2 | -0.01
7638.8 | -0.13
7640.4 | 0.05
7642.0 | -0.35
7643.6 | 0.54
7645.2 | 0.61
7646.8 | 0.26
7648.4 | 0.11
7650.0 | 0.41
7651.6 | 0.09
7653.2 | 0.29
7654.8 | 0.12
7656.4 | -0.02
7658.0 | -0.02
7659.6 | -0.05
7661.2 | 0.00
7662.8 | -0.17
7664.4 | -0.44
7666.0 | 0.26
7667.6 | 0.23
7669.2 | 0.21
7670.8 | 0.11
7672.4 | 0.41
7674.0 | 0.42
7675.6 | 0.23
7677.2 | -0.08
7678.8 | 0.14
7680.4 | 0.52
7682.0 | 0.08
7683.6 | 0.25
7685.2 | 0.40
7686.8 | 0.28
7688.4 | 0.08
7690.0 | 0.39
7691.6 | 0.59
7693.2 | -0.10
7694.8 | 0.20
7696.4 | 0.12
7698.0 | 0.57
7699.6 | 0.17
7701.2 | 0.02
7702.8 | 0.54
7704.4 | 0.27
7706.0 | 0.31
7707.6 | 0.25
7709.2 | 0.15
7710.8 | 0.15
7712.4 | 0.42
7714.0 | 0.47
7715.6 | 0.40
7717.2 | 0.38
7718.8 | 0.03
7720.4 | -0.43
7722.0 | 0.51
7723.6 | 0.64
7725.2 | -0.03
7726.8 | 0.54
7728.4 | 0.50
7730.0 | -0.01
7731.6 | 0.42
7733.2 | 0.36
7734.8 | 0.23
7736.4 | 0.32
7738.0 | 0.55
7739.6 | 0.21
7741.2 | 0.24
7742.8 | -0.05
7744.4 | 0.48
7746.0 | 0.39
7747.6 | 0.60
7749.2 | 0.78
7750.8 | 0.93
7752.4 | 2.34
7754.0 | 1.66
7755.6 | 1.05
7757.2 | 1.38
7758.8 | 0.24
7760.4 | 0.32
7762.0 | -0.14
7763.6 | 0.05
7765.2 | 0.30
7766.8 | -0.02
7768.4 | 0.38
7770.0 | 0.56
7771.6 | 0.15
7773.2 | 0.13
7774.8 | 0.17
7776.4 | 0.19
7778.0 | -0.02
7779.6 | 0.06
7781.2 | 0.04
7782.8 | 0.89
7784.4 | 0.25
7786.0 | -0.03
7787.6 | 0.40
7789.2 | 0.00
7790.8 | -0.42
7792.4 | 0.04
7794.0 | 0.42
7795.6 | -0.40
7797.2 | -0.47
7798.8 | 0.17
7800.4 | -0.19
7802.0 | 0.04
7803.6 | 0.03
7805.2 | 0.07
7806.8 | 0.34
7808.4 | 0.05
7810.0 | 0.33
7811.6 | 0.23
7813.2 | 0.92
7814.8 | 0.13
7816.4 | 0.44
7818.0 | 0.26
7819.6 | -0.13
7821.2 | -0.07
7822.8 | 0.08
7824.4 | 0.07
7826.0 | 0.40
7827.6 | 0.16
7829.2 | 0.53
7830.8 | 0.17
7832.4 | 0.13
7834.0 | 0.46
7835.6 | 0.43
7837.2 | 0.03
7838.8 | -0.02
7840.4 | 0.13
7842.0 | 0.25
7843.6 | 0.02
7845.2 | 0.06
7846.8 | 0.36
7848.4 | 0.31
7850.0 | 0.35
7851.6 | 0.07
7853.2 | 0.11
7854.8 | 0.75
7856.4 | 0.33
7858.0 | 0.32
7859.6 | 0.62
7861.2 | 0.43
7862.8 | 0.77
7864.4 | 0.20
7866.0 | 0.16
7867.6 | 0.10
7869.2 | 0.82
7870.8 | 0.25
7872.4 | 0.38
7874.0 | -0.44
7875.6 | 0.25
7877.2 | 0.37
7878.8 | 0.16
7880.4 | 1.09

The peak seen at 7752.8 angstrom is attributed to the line [O II]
